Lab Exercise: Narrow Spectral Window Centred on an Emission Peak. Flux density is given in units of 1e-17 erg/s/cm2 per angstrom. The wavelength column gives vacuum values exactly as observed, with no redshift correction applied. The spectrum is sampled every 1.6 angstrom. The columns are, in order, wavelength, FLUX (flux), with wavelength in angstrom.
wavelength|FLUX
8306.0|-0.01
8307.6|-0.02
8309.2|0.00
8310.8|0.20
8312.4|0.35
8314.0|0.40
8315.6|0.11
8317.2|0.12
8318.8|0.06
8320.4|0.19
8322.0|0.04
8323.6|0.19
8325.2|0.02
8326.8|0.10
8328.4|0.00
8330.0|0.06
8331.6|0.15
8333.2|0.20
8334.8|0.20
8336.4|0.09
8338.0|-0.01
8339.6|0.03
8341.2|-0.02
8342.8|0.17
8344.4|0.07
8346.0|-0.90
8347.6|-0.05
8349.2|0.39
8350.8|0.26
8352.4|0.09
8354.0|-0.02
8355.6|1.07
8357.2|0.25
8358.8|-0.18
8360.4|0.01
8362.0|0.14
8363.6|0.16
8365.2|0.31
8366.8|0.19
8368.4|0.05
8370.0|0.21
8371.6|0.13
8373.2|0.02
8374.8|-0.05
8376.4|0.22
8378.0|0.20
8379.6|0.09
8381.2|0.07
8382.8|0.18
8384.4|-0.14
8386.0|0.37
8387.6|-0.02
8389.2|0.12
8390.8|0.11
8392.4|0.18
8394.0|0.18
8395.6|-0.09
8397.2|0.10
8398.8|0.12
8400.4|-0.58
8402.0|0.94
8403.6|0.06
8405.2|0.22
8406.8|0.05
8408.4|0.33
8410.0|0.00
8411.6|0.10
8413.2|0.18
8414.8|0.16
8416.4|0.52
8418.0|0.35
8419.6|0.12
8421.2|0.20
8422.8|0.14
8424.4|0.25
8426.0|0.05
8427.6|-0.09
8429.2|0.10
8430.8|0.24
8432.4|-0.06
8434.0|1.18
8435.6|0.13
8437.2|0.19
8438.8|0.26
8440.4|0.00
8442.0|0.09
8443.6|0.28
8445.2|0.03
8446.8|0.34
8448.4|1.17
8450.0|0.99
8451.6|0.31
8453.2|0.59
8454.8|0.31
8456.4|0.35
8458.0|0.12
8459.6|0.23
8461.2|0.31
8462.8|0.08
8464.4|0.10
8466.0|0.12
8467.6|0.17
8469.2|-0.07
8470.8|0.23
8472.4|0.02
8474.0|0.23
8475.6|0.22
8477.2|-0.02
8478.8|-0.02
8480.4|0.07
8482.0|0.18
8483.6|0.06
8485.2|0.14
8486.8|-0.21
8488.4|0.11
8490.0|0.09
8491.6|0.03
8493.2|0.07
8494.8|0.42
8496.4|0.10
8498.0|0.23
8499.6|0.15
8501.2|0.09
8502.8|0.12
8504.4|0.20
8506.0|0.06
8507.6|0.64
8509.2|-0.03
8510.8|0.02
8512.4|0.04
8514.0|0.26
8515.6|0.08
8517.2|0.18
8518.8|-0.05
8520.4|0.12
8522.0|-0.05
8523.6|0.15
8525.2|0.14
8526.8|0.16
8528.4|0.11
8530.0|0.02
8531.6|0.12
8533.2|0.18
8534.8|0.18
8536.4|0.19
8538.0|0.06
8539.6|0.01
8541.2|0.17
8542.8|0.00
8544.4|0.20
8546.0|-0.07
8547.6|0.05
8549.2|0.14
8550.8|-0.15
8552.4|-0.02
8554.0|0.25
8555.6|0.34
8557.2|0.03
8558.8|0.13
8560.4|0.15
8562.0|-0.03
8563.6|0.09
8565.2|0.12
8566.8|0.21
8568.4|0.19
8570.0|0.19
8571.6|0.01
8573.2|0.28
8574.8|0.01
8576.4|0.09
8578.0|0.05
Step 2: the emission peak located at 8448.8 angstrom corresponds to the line H-alpha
